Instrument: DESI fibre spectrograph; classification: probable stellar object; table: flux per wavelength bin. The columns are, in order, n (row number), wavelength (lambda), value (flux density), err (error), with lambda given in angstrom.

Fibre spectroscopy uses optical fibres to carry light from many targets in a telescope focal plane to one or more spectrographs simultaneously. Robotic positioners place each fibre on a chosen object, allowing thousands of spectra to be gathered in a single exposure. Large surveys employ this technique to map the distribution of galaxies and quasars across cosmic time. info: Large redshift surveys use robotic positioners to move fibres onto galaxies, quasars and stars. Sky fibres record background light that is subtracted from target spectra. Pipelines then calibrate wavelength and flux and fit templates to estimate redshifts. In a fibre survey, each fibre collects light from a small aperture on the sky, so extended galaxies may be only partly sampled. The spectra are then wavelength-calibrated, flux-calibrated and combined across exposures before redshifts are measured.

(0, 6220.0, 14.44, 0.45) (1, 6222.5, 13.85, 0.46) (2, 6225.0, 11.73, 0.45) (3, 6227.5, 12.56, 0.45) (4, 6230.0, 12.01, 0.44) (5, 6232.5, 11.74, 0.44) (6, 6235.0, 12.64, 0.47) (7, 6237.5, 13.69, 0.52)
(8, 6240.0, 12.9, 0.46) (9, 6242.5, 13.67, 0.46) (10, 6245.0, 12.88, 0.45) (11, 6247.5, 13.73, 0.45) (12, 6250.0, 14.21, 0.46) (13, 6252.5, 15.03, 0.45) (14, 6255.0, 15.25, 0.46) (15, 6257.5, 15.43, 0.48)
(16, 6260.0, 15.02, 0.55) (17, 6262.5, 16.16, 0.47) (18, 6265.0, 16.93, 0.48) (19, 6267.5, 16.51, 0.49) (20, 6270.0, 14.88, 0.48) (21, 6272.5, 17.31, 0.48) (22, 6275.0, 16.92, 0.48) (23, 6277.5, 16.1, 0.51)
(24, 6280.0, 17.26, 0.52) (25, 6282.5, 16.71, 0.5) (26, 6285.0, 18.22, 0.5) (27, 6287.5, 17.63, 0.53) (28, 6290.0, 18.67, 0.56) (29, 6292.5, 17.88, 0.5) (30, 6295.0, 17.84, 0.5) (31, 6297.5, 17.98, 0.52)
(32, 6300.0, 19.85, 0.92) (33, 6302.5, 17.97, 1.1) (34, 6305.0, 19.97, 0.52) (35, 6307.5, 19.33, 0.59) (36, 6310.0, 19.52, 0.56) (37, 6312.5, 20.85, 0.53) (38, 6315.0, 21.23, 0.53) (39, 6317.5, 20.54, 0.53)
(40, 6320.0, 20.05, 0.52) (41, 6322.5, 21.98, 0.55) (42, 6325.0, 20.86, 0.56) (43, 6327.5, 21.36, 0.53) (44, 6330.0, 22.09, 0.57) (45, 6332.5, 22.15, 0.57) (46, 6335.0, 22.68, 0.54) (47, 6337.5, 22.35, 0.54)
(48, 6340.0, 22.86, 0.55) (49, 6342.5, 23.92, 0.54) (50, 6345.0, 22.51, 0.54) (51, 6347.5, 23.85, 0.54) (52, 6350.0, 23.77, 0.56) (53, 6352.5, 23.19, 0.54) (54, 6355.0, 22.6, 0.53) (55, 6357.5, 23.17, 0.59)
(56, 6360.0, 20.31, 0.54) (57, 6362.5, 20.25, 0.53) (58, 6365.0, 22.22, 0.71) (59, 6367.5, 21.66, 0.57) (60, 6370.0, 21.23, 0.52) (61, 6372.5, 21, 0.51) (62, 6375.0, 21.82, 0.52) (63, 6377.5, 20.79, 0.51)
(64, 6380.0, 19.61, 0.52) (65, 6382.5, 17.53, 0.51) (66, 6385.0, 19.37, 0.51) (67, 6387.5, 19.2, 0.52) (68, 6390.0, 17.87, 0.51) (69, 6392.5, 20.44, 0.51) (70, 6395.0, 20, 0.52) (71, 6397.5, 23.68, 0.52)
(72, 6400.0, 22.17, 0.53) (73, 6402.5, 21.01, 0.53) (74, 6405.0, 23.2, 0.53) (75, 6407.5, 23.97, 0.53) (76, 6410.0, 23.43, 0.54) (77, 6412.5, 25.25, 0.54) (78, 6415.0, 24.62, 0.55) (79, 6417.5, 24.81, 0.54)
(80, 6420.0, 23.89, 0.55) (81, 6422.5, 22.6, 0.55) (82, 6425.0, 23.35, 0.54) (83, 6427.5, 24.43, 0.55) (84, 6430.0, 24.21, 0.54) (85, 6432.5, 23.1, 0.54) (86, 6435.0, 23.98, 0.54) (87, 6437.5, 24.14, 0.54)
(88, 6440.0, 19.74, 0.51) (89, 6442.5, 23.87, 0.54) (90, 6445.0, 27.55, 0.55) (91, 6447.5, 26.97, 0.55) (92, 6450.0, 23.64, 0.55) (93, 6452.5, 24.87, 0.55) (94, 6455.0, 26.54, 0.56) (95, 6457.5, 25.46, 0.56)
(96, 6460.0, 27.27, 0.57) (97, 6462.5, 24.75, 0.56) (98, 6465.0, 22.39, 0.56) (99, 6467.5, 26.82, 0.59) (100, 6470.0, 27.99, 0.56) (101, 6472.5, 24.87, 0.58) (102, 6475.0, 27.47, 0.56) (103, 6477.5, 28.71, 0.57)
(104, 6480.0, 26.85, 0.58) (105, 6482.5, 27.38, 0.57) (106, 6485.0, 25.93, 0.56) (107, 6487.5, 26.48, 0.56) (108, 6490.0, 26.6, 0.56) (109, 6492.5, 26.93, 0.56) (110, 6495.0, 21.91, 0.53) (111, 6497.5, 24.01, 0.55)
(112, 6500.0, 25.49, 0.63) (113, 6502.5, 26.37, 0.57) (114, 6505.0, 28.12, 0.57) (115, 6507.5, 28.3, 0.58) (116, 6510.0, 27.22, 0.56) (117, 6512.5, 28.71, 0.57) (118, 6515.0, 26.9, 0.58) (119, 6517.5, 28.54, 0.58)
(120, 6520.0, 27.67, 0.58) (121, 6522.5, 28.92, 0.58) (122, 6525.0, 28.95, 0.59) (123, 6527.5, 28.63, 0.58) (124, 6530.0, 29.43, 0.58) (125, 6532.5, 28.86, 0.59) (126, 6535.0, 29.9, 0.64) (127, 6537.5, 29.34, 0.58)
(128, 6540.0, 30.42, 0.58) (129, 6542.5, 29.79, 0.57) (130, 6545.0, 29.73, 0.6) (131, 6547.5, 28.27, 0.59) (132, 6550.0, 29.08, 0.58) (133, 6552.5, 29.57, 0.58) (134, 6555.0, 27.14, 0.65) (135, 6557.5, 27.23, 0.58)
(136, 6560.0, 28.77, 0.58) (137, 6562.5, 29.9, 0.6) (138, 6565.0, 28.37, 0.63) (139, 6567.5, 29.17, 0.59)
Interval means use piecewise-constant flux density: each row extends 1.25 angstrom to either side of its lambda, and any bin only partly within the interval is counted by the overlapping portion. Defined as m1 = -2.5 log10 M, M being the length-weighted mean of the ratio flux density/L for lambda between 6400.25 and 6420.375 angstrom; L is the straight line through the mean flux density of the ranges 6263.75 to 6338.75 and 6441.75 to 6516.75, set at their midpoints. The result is -0.01 mag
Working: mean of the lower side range 19.1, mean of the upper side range 26.2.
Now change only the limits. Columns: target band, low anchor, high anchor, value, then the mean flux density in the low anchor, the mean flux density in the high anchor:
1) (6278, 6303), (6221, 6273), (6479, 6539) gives -0.10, 14.2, 27.4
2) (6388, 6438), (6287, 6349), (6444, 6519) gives 0.05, 20.7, 26.4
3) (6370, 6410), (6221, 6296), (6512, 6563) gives 0.04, 15.2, 28.8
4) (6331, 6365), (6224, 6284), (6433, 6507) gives -0.16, 14.7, 25.6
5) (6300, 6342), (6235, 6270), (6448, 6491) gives -0.15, 14.7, 26.1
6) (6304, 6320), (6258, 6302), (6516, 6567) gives -0.09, 17.2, 28.9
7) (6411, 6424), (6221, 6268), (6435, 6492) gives -0.04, 14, 25.7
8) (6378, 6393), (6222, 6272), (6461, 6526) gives 0.12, 14.1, 26.7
